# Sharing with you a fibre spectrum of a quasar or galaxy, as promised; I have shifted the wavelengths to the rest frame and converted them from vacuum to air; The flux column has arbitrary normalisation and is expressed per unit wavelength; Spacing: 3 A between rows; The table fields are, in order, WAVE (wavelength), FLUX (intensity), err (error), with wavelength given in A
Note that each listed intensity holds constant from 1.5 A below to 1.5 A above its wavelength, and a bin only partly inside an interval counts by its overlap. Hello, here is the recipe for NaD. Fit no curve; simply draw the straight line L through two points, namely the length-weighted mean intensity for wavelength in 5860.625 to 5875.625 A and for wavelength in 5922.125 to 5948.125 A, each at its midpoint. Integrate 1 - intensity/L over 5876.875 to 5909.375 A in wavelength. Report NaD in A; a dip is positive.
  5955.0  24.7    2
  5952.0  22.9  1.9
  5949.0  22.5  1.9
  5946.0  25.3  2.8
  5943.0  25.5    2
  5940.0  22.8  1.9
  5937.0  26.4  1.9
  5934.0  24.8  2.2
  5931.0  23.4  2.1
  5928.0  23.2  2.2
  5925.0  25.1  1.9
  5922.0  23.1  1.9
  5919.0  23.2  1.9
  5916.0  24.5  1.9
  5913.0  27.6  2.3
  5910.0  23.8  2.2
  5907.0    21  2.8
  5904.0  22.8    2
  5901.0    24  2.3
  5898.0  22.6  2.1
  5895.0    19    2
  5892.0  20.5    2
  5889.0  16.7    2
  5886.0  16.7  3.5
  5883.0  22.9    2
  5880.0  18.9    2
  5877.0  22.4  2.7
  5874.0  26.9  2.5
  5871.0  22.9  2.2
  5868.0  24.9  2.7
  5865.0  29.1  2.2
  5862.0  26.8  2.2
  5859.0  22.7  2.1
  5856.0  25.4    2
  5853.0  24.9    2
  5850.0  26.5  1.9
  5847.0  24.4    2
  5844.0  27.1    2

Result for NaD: 6.08 A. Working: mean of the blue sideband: 26.1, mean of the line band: 20.7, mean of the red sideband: 24.4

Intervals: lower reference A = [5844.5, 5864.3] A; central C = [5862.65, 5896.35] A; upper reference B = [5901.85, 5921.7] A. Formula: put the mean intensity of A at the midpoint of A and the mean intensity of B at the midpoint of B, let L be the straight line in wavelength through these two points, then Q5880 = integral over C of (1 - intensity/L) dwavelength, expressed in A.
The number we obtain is 3.7 A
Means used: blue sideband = 25.4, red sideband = 23.8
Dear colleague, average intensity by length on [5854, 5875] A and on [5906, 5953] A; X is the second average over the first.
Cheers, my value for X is 0.9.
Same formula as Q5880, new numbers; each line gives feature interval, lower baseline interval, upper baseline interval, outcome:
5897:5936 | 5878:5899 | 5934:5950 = -2.88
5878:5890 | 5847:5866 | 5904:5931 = 2.81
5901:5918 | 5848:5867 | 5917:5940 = 0.43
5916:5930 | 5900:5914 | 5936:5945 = 0.29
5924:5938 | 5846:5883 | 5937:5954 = -0.20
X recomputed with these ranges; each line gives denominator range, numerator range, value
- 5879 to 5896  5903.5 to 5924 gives 1.24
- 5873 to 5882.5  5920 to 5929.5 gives 1.05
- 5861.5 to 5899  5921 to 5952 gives 1.09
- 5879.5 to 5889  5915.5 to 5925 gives 1.24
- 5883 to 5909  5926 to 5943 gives 1.18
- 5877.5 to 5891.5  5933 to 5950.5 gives 1.28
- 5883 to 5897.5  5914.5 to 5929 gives 1.25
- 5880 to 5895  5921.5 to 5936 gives 1.26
